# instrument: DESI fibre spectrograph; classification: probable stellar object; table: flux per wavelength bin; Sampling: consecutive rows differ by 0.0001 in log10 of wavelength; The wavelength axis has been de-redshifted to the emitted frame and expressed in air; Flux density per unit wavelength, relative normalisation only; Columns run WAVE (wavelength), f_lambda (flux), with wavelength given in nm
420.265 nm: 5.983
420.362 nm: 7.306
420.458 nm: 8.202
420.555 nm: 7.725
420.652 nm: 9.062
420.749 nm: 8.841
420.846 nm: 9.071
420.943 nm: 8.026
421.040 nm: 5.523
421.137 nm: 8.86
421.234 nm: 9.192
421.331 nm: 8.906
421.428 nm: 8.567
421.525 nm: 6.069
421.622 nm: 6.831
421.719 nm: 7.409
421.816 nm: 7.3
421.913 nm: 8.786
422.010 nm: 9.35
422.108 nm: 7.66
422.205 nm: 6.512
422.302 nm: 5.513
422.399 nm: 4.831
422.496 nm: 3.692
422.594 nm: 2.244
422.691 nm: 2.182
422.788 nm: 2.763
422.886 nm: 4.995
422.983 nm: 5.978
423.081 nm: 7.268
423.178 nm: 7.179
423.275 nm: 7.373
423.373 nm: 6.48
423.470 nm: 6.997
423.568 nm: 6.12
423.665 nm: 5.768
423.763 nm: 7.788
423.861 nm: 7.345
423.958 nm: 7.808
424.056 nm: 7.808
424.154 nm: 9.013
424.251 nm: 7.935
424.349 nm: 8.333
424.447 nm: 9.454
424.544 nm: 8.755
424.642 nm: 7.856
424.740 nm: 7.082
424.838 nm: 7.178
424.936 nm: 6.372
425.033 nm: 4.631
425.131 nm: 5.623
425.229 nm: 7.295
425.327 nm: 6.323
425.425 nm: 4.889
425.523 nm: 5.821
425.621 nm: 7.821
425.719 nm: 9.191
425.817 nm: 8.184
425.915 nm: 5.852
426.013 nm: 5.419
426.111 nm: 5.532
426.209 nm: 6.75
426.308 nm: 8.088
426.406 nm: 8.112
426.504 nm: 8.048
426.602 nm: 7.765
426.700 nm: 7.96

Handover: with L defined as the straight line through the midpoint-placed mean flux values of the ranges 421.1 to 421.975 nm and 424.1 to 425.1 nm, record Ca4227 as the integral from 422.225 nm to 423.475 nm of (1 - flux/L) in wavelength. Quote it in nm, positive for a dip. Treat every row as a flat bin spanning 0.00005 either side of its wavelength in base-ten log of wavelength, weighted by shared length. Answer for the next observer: 0.43 nm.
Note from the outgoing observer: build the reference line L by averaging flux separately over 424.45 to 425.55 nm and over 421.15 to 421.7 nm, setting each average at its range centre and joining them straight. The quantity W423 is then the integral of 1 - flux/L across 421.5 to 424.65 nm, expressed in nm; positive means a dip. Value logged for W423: 0.26 nm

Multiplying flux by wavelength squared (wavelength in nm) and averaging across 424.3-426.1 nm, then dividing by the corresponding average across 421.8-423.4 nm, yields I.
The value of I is 1.21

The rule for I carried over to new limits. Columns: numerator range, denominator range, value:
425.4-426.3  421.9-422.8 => 1.28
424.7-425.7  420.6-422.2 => 0.81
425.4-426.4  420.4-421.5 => 0.85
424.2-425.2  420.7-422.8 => 1.09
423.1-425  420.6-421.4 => 0.90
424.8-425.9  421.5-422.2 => 0.89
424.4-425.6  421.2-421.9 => 0.89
